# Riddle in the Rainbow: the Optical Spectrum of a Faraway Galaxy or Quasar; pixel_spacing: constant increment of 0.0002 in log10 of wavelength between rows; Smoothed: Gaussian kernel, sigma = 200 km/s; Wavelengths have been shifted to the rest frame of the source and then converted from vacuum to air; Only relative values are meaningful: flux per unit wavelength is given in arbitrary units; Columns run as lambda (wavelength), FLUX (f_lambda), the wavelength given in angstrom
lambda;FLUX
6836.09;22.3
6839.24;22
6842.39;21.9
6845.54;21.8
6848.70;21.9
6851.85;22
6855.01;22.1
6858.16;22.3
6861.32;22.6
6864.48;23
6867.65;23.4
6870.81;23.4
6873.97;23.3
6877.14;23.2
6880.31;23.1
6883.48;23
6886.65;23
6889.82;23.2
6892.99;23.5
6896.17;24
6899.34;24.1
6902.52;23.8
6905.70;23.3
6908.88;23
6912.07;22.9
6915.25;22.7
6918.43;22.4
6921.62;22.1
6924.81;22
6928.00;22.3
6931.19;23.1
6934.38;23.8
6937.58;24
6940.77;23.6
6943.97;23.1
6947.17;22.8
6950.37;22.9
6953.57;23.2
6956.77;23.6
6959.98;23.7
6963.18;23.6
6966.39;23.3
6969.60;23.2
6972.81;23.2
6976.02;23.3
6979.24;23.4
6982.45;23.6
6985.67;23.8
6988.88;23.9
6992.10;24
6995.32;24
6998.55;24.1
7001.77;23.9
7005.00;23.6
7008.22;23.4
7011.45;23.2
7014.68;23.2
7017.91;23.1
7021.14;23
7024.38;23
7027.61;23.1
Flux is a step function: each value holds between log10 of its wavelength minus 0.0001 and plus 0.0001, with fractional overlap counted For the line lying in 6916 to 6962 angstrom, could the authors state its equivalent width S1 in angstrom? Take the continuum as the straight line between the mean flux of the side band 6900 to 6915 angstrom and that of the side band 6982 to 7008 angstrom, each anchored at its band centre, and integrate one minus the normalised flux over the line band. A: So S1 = 0.8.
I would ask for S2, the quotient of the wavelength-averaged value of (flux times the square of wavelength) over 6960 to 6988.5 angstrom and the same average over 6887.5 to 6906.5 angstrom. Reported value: 1.0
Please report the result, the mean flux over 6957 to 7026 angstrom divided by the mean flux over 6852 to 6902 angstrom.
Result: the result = 1.0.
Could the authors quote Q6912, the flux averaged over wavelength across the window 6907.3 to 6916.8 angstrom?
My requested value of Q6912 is 22.9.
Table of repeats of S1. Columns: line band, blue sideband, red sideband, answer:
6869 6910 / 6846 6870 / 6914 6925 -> -1.8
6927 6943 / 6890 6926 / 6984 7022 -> -0.1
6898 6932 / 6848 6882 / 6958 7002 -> 0.4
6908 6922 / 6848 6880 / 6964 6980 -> 0.2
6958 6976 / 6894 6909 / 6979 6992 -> 0.3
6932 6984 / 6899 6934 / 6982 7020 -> -0.3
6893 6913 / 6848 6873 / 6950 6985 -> -0.5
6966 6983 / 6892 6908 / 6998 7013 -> 0.2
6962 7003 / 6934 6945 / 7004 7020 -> -0.4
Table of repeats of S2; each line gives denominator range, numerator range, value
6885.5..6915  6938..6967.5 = 1.01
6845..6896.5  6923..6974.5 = 1.04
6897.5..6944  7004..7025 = 1.03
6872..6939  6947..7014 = 1.04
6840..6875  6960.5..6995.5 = 1.08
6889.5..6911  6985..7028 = 1.03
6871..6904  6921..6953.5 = 1.00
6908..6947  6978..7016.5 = 1.05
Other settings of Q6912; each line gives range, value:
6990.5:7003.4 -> 24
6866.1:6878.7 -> 23.3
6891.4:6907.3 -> 23.7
